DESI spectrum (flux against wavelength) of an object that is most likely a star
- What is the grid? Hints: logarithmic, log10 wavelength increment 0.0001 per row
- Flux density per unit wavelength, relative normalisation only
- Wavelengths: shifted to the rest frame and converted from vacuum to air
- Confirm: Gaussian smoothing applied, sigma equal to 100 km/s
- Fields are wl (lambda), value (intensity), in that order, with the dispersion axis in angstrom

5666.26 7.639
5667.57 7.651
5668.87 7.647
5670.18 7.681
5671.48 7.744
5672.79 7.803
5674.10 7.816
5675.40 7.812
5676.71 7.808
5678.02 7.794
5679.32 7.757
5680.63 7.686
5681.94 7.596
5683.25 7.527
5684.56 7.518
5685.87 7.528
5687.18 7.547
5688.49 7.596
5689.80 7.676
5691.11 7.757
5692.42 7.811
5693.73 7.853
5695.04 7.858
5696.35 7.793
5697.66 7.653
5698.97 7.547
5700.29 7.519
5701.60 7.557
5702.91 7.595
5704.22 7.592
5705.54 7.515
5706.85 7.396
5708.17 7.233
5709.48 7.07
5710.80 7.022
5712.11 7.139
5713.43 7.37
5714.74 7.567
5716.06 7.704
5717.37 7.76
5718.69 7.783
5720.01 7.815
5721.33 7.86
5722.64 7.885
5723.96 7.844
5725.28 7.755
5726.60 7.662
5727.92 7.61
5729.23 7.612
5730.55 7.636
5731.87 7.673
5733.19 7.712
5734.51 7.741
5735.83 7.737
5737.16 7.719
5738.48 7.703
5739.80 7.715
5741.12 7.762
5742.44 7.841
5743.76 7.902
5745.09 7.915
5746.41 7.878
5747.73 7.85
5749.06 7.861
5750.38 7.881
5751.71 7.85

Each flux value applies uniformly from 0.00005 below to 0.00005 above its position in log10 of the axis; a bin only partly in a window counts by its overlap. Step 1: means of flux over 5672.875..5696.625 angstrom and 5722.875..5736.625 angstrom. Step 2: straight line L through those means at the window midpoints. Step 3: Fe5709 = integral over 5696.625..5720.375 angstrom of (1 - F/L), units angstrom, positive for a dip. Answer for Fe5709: 0.7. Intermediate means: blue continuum 7.71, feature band 7.49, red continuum 7.7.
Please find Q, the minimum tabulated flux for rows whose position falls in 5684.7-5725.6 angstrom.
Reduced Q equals 7.022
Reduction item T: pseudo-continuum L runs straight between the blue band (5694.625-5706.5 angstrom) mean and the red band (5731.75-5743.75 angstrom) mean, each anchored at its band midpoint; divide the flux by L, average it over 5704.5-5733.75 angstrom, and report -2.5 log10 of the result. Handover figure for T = 0.02 mag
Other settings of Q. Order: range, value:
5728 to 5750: 7.612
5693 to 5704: 7.519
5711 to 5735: 7.139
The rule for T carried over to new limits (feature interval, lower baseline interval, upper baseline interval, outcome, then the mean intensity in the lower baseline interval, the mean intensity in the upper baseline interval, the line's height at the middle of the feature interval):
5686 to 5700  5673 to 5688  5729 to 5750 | 0.00 mag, 7.67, 7.77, 7.69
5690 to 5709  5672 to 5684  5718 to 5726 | 0.02 mag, 7.73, 7.82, 7.77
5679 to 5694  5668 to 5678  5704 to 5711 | -0.01 mag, 7.76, 7.3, 7.58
